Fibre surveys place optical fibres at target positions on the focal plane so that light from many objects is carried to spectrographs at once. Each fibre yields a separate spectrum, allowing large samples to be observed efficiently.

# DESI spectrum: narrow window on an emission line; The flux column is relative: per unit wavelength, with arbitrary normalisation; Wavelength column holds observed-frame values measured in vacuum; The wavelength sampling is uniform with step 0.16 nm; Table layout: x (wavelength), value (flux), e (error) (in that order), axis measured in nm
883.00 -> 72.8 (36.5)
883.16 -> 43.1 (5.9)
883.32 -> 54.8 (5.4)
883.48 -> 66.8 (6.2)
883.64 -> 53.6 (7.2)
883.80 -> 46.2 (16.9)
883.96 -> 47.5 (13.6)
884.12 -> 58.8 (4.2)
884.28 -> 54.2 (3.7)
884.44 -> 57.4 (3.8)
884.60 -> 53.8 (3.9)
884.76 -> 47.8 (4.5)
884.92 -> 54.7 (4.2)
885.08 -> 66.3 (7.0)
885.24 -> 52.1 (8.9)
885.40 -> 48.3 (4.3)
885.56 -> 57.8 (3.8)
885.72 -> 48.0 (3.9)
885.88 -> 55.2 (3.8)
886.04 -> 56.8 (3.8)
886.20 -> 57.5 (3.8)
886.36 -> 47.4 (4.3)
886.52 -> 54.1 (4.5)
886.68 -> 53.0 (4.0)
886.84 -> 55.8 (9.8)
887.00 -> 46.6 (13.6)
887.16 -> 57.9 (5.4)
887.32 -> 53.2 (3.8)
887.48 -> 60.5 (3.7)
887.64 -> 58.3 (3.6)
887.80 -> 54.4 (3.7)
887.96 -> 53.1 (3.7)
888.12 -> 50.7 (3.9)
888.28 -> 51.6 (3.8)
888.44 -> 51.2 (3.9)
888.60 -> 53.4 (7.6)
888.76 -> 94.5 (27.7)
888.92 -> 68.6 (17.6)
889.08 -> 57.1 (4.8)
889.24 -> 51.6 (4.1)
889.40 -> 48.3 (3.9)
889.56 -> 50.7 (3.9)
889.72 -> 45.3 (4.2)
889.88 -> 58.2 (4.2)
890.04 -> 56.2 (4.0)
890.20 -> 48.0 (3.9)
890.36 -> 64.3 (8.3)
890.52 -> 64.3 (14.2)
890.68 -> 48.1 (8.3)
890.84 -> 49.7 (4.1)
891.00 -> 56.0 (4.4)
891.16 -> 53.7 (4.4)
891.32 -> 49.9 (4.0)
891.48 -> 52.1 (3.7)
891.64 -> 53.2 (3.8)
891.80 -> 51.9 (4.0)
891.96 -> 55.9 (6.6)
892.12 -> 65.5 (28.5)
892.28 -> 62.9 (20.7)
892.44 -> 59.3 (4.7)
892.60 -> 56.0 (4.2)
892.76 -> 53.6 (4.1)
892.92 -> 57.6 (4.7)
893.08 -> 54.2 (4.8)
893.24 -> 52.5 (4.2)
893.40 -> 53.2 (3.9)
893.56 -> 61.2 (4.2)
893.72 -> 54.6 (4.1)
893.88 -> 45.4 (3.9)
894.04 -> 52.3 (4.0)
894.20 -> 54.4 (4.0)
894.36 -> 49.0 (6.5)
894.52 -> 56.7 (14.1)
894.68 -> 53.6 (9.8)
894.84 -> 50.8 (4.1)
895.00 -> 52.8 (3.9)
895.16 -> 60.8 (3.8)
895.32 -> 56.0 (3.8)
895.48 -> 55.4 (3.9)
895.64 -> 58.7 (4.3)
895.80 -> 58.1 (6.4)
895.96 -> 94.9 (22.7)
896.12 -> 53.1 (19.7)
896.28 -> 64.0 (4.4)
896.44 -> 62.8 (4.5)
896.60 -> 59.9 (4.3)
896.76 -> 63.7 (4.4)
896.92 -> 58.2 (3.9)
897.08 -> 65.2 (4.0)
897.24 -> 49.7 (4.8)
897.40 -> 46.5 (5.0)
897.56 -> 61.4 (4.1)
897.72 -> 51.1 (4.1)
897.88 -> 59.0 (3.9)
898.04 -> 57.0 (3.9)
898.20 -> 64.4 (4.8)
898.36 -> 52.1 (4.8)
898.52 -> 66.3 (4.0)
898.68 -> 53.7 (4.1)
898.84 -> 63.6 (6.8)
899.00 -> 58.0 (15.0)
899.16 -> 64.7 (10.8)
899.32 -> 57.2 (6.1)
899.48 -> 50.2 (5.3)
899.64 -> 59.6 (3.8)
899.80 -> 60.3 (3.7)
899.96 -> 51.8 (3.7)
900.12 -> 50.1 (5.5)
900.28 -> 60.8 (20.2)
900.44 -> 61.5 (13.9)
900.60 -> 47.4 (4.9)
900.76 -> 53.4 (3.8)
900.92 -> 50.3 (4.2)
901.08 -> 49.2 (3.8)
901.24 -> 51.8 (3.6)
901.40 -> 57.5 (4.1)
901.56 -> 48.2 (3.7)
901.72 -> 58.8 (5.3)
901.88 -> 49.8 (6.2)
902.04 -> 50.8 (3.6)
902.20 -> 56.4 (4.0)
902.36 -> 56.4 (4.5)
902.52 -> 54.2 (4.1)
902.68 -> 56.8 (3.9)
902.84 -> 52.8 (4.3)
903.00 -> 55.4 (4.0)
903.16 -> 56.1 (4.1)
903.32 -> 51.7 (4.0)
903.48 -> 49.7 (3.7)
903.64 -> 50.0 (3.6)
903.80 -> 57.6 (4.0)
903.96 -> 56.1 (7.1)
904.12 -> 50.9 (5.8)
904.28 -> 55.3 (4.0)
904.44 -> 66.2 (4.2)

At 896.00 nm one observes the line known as [S II] 6716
